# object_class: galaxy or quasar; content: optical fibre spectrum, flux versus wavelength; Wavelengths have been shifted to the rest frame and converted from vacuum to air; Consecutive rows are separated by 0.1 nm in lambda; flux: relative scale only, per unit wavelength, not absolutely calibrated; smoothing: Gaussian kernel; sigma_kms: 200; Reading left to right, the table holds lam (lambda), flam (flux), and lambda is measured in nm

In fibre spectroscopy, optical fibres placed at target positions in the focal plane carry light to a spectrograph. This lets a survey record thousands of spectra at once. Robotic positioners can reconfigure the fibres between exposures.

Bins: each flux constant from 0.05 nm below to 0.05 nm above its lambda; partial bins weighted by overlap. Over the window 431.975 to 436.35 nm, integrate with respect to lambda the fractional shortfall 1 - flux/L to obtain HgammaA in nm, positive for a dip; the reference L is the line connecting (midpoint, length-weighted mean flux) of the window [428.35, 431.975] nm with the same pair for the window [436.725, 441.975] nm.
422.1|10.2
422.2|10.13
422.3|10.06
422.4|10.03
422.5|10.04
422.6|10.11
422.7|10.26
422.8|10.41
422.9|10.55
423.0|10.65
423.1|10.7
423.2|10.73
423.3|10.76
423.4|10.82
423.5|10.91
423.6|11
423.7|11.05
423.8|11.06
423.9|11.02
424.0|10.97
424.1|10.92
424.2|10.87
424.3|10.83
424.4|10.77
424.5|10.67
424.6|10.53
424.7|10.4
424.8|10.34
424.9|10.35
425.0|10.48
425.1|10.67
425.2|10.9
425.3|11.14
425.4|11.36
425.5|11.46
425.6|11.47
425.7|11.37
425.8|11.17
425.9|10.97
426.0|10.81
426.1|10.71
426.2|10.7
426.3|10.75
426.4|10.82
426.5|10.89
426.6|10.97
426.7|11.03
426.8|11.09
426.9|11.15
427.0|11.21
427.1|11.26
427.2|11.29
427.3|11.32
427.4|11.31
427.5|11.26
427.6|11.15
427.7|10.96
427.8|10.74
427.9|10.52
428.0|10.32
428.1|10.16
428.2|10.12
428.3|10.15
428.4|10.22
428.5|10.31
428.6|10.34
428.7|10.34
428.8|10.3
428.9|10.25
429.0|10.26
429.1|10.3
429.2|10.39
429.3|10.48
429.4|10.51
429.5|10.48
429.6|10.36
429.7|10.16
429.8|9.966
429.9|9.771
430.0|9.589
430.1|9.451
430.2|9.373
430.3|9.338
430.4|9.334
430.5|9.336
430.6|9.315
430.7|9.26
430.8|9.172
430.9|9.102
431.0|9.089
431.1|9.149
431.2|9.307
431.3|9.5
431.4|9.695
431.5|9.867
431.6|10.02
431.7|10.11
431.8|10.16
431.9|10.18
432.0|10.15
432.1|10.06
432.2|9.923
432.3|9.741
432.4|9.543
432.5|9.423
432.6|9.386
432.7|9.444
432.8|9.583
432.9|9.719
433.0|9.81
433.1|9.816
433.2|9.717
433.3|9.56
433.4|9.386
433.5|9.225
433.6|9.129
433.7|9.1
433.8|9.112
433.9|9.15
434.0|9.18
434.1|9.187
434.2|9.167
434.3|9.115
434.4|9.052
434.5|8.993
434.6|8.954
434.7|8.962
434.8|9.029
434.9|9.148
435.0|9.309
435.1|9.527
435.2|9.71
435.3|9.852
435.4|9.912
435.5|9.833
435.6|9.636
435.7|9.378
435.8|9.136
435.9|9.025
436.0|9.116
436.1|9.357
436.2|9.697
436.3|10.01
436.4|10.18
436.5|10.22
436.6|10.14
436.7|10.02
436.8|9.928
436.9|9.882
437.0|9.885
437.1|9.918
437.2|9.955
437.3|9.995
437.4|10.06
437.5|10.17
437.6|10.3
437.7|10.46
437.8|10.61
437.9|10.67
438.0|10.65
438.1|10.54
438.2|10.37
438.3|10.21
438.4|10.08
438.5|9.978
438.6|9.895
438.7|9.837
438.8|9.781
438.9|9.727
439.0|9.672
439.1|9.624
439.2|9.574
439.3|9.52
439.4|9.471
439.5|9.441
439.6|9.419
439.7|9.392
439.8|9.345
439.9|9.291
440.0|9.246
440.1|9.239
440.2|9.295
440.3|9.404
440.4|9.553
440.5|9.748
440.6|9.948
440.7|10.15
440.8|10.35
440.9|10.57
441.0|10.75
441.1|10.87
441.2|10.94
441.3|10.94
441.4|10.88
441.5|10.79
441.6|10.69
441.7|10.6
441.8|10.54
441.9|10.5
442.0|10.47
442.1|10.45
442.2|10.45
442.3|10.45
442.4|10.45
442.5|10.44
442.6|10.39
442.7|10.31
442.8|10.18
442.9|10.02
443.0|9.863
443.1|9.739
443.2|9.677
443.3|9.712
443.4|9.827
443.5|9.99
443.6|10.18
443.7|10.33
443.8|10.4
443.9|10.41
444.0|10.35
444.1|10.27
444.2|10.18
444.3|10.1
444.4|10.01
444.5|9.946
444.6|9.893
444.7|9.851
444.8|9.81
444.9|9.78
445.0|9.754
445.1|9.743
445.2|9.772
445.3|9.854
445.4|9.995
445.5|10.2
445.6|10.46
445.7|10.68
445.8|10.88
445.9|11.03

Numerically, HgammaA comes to 0.22 nm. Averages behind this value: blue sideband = 9.86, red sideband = 10.1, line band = 9.43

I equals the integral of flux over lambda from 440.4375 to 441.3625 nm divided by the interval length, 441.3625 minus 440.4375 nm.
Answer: 10.5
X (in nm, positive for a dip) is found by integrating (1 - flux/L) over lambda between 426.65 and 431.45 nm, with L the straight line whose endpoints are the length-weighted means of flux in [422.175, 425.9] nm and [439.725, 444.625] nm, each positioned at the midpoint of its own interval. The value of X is 0.17 nm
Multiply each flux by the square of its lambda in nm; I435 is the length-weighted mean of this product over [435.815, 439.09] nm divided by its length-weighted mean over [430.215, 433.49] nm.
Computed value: 1.07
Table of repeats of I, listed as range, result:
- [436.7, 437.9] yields 10.1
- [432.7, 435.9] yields 9.36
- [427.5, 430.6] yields 10.2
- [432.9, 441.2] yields 9.71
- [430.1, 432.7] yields 9.58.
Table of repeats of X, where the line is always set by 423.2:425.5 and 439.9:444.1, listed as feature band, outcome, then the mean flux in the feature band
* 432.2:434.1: 0.19 nm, 9.45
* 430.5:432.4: 0.17 nm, 9.64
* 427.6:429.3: 0.05 nm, 10.4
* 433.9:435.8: 0.21 nm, 9.32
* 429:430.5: 0.10 nm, 9.95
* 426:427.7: -0.05 nm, 11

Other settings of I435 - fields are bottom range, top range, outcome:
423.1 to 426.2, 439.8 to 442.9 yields 1.02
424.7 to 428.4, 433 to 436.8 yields 0.90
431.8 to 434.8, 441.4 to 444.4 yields 1.14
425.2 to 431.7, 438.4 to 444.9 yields 1.03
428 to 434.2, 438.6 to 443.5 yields 1.08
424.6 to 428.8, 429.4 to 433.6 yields 0.91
